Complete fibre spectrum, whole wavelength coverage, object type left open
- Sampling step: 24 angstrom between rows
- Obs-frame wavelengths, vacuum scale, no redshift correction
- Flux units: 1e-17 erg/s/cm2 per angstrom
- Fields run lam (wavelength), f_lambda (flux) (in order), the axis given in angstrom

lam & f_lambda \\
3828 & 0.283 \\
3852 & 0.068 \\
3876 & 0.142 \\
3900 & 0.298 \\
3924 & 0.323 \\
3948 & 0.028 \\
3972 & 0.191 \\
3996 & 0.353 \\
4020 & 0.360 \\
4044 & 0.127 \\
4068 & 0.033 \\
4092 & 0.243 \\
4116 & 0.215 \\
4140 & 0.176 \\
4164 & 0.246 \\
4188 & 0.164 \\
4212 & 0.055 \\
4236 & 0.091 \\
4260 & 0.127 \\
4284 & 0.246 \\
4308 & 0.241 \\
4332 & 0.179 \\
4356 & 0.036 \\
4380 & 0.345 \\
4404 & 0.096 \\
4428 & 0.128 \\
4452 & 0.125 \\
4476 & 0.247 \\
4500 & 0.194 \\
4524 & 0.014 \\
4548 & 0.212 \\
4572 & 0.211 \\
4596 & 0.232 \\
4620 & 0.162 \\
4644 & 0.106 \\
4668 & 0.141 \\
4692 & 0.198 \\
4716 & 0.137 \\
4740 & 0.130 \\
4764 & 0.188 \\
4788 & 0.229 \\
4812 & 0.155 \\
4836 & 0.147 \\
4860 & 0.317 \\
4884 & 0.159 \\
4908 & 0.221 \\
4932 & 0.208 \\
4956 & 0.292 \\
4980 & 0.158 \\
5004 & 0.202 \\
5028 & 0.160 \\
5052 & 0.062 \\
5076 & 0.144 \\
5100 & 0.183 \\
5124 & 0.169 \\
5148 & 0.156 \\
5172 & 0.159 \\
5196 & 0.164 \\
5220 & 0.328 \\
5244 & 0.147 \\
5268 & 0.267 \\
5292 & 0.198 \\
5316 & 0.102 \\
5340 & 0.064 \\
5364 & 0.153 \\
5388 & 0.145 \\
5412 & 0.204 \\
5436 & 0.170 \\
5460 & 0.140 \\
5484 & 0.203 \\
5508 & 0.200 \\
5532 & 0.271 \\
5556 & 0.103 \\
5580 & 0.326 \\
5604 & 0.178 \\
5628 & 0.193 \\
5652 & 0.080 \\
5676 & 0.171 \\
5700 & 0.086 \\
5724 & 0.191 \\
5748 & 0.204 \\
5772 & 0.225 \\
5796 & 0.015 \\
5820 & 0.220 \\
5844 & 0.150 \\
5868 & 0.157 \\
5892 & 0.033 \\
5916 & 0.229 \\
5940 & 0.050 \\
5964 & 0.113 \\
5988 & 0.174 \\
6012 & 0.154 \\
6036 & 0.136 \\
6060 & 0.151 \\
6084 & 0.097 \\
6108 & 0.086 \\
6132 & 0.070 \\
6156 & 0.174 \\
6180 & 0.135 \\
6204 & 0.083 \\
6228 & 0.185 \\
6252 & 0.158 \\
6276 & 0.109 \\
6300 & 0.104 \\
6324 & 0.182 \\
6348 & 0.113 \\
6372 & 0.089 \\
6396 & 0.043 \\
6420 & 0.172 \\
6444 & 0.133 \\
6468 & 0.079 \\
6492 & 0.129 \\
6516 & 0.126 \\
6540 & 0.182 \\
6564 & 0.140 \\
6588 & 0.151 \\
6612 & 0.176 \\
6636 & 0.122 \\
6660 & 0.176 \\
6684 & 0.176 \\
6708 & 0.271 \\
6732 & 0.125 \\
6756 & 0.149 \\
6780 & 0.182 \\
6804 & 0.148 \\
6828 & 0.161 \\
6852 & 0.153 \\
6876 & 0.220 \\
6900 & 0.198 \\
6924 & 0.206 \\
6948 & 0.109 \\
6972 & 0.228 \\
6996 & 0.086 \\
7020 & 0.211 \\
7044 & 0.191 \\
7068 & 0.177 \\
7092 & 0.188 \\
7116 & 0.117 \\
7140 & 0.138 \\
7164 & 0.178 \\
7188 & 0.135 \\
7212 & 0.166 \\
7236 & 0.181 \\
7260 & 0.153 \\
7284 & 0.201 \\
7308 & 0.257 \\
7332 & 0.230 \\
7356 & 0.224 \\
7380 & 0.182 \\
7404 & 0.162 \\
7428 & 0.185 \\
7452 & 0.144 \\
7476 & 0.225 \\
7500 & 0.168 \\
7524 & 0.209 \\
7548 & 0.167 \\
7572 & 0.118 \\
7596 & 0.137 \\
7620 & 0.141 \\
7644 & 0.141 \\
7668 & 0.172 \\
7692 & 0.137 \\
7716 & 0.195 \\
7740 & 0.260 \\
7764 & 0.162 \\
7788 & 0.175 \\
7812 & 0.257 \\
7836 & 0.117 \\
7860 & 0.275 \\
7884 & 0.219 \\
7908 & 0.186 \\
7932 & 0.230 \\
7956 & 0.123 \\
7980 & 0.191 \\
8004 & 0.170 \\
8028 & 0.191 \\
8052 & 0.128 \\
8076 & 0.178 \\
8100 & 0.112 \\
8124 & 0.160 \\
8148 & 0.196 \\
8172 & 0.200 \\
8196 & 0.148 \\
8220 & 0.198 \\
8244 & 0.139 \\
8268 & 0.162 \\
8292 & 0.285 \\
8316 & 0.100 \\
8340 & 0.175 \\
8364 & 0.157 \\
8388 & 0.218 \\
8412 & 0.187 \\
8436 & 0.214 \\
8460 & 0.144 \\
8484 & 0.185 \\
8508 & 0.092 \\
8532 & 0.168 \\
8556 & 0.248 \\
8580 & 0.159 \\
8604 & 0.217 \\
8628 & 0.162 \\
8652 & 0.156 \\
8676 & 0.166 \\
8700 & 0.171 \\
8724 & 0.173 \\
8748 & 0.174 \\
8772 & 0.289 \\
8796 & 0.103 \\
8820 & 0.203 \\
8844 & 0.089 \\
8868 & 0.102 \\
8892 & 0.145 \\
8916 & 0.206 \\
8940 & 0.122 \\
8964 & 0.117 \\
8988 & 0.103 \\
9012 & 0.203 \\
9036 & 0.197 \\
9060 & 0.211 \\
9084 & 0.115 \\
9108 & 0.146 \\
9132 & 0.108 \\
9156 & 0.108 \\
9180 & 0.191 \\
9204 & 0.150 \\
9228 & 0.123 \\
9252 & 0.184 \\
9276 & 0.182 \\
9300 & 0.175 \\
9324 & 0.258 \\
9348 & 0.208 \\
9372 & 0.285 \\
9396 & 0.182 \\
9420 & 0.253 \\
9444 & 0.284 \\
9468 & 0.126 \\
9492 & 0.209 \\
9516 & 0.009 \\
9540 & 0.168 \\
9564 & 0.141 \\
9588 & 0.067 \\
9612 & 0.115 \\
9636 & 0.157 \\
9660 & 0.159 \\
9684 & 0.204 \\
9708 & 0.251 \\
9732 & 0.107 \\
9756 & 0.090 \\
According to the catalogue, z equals 0.80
